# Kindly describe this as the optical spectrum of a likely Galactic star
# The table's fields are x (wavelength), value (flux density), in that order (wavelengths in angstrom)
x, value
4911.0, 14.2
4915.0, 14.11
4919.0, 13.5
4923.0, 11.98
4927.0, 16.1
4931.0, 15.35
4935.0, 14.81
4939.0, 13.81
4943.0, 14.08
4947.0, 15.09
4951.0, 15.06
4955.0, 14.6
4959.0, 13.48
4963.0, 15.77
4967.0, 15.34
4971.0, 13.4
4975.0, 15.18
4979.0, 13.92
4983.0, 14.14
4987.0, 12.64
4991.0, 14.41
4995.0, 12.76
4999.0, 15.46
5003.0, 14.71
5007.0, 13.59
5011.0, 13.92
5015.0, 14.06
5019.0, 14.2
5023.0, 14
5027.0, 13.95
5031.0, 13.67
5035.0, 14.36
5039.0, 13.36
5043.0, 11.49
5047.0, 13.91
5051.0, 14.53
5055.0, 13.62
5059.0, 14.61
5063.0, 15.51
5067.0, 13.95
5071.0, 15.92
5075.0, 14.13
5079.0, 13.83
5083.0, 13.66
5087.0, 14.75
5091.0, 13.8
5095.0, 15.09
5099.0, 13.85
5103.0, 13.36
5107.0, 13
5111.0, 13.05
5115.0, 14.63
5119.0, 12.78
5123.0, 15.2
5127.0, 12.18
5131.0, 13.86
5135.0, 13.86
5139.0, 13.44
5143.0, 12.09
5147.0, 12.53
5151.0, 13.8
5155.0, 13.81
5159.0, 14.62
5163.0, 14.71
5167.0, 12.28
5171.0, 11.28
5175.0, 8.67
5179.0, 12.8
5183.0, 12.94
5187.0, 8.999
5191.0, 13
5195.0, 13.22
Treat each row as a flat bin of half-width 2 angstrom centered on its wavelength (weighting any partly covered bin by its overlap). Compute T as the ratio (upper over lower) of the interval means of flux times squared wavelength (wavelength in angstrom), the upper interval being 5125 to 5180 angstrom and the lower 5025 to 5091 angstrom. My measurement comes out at 0.9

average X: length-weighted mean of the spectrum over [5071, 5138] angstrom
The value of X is 13.9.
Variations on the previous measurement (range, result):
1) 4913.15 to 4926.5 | 13.5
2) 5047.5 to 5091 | 14.4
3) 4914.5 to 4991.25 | 14.3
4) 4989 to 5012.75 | 14.1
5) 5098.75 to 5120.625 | 13.4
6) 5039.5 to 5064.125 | 13.9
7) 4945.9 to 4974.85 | 14.7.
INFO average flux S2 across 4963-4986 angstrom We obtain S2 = 14.4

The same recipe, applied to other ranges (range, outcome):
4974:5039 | 14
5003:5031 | 14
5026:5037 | 14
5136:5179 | 12.8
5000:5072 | 14.1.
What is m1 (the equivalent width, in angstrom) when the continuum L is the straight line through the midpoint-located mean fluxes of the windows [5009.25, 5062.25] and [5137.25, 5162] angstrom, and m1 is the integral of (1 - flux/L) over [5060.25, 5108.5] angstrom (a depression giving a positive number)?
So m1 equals -2.03 angstrom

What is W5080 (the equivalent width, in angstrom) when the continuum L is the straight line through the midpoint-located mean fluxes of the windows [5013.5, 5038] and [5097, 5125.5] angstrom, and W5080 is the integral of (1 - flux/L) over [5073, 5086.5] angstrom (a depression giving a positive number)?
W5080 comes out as -0.17 angstrom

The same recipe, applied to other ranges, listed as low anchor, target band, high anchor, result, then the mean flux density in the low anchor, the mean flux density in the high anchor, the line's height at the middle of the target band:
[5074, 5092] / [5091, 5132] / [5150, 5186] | -0.4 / 14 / 12.6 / 13.6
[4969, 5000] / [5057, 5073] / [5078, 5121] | -1.3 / 13.9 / 13.8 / 13.8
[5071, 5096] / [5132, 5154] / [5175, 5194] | -0.8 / 14.3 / 11.7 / 12.7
